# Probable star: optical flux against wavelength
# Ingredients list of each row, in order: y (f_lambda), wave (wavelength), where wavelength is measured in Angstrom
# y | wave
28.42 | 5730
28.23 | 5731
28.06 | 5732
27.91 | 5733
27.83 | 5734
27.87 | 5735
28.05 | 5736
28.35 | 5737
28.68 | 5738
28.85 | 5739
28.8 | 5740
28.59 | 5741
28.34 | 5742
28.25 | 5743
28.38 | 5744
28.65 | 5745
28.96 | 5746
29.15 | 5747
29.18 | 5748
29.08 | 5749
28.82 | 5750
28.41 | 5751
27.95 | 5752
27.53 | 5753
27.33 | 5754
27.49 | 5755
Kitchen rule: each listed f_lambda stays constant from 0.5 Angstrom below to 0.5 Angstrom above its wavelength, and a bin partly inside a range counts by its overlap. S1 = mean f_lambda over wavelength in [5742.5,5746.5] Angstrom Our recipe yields 28.6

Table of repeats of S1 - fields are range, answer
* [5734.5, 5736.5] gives 28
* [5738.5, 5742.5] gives 28.6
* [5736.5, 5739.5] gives 28.6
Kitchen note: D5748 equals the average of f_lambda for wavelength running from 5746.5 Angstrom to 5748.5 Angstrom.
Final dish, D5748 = 29.2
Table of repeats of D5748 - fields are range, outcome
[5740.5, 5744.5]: 28.4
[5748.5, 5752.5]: 28.6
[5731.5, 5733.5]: 28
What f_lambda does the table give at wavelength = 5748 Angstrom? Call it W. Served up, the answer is 29.18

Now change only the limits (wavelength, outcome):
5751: 28.41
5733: 27.91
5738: 28.68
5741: 28.59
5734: 27.83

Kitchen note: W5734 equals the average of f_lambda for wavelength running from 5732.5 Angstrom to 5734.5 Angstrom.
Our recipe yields 27.9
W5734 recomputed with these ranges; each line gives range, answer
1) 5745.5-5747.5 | 29.1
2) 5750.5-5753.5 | 28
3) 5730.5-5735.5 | 28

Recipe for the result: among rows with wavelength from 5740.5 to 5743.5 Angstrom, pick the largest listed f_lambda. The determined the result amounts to 28.59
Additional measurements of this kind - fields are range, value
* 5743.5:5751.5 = 29.18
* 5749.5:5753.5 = 28.82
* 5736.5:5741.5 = 28.85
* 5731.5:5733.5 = 28.06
